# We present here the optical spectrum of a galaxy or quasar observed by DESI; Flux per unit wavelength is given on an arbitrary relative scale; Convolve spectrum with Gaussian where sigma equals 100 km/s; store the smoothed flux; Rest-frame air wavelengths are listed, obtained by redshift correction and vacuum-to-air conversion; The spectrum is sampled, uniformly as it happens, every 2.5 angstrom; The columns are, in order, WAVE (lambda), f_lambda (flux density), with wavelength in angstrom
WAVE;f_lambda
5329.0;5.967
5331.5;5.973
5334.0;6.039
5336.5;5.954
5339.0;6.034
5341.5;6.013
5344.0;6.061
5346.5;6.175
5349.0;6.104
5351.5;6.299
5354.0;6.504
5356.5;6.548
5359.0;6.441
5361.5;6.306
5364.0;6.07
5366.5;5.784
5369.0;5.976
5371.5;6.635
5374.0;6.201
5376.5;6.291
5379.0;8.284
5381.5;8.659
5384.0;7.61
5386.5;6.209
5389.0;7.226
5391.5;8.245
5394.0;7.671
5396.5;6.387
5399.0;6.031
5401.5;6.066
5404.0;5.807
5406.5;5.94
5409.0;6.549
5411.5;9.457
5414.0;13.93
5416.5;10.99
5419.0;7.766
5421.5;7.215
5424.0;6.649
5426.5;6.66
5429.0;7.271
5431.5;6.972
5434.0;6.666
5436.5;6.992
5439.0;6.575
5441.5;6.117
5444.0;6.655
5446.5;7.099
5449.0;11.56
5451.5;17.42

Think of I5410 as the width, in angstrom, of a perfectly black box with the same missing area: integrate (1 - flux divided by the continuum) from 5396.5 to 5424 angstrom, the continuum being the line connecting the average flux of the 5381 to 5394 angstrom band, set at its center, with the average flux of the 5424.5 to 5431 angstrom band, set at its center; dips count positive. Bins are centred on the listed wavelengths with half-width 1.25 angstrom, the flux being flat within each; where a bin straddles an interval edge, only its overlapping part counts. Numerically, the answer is -2.6 angstrom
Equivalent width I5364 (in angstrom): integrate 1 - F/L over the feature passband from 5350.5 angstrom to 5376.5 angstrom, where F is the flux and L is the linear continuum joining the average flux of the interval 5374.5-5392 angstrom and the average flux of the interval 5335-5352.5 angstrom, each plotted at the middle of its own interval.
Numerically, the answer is 1.8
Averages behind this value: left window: 6.09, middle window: 6.28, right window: 7.42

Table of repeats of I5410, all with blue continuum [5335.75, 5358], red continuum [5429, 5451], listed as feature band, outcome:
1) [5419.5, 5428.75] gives 0.6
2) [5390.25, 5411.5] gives 0.9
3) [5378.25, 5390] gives -1.4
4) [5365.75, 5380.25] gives 0.1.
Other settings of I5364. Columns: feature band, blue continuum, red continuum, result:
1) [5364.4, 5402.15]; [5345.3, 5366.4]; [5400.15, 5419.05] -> 2.3 angstrom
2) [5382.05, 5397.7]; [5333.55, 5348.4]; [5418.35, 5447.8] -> -1.9 angstrom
